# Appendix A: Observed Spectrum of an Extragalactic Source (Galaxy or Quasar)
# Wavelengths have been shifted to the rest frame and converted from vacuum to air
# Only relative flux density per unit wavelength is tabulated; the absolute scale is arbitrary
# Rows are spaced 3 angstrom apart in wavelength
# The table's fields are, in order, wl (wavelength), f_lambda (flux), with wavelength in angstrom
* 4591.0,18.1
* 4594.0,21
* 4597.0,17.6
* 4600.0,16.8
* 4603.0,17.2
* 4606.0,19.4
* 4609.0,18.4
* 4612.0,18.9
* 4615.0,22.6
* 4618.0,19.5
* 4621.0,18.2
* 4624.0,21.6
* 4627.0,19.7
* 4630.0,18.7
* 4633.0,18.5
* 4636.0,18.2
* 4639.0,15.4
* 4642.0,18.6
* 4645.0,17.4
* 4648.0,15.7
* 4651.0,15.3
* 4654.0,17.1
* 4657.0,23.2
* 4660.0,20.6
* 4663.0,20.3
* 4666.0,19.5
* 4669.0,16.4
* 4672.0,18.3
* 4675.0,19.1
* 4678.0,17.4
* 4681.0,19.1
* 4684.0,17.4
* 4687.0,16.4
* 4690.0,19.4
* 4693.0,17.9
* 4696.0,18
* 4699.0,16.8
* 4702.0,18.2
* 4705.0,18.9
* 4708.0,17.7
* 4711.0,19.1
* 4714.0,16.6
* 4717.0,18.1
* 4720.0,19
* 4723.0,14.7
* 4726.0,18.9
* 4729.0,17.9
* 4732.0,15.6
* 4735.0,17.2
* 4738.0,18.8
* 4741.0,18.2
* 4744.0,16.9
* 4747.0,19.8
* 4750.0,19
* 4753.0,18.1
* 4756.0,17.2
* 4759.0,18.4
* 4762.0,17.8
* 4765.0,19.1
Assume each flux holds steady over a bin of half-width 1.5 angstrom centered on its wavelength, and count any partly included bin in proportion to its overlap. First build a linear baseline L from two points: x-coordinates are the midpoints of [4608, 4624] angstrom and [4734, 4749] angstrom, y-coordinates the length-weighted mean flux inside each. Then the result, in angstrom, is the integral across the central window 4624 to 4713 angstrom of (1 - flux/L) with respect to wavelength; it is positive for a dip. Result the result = 4.0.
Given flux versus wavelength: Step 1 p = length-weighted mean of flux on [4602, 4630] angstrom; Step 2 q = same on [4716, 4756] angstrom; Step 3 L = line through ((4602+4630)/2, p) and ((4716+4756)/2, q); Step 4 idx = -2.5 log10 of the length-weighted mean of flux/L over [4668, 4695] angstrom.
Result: 0.04 mag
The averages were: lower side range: 19.5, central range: 18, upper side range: 17.8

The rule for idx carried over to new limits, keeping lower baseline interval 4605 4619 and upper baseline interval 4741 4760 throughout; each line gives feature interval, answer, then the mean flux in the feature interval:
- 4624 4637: 0.03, 19.1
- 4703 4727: 0.05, 17.9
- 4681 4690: 0.08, 17.7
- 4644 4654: 0.19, 16.2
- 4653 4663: -0.07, 20.5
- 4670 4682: 0.04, 18.4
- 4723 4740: 0.06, 17.4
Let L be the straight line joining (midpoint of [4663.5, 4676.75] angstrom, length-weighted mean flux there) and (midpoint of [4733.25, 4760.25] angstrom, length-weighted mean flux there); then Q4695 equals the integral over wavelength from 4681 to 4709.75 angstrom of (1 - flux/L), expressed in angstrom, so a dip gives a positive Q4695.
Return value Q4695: 0.7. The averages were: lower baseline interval 18.5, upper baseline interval 18.2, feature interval 17.9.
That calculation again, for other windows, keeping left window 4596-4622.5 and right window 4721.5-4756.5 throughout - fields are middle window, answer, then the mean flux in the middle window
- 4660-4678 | -0.5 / 18.8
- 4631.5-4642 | 0.6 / 17.5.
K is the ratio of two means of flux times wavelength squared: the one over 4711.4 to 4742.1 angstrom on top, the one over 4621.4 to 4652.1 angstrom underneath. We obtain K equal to 1.0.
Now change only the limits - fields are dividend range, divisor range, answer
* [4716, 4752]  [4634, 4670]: 1.02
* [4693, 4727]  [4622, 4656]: 1.02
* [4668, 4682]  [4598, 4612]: 1.03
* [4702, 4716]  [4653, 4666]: 0.91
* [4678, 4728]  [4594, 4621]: 0.99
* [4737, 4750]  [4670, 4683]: 1.04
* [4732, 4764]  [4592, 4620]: 1.01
